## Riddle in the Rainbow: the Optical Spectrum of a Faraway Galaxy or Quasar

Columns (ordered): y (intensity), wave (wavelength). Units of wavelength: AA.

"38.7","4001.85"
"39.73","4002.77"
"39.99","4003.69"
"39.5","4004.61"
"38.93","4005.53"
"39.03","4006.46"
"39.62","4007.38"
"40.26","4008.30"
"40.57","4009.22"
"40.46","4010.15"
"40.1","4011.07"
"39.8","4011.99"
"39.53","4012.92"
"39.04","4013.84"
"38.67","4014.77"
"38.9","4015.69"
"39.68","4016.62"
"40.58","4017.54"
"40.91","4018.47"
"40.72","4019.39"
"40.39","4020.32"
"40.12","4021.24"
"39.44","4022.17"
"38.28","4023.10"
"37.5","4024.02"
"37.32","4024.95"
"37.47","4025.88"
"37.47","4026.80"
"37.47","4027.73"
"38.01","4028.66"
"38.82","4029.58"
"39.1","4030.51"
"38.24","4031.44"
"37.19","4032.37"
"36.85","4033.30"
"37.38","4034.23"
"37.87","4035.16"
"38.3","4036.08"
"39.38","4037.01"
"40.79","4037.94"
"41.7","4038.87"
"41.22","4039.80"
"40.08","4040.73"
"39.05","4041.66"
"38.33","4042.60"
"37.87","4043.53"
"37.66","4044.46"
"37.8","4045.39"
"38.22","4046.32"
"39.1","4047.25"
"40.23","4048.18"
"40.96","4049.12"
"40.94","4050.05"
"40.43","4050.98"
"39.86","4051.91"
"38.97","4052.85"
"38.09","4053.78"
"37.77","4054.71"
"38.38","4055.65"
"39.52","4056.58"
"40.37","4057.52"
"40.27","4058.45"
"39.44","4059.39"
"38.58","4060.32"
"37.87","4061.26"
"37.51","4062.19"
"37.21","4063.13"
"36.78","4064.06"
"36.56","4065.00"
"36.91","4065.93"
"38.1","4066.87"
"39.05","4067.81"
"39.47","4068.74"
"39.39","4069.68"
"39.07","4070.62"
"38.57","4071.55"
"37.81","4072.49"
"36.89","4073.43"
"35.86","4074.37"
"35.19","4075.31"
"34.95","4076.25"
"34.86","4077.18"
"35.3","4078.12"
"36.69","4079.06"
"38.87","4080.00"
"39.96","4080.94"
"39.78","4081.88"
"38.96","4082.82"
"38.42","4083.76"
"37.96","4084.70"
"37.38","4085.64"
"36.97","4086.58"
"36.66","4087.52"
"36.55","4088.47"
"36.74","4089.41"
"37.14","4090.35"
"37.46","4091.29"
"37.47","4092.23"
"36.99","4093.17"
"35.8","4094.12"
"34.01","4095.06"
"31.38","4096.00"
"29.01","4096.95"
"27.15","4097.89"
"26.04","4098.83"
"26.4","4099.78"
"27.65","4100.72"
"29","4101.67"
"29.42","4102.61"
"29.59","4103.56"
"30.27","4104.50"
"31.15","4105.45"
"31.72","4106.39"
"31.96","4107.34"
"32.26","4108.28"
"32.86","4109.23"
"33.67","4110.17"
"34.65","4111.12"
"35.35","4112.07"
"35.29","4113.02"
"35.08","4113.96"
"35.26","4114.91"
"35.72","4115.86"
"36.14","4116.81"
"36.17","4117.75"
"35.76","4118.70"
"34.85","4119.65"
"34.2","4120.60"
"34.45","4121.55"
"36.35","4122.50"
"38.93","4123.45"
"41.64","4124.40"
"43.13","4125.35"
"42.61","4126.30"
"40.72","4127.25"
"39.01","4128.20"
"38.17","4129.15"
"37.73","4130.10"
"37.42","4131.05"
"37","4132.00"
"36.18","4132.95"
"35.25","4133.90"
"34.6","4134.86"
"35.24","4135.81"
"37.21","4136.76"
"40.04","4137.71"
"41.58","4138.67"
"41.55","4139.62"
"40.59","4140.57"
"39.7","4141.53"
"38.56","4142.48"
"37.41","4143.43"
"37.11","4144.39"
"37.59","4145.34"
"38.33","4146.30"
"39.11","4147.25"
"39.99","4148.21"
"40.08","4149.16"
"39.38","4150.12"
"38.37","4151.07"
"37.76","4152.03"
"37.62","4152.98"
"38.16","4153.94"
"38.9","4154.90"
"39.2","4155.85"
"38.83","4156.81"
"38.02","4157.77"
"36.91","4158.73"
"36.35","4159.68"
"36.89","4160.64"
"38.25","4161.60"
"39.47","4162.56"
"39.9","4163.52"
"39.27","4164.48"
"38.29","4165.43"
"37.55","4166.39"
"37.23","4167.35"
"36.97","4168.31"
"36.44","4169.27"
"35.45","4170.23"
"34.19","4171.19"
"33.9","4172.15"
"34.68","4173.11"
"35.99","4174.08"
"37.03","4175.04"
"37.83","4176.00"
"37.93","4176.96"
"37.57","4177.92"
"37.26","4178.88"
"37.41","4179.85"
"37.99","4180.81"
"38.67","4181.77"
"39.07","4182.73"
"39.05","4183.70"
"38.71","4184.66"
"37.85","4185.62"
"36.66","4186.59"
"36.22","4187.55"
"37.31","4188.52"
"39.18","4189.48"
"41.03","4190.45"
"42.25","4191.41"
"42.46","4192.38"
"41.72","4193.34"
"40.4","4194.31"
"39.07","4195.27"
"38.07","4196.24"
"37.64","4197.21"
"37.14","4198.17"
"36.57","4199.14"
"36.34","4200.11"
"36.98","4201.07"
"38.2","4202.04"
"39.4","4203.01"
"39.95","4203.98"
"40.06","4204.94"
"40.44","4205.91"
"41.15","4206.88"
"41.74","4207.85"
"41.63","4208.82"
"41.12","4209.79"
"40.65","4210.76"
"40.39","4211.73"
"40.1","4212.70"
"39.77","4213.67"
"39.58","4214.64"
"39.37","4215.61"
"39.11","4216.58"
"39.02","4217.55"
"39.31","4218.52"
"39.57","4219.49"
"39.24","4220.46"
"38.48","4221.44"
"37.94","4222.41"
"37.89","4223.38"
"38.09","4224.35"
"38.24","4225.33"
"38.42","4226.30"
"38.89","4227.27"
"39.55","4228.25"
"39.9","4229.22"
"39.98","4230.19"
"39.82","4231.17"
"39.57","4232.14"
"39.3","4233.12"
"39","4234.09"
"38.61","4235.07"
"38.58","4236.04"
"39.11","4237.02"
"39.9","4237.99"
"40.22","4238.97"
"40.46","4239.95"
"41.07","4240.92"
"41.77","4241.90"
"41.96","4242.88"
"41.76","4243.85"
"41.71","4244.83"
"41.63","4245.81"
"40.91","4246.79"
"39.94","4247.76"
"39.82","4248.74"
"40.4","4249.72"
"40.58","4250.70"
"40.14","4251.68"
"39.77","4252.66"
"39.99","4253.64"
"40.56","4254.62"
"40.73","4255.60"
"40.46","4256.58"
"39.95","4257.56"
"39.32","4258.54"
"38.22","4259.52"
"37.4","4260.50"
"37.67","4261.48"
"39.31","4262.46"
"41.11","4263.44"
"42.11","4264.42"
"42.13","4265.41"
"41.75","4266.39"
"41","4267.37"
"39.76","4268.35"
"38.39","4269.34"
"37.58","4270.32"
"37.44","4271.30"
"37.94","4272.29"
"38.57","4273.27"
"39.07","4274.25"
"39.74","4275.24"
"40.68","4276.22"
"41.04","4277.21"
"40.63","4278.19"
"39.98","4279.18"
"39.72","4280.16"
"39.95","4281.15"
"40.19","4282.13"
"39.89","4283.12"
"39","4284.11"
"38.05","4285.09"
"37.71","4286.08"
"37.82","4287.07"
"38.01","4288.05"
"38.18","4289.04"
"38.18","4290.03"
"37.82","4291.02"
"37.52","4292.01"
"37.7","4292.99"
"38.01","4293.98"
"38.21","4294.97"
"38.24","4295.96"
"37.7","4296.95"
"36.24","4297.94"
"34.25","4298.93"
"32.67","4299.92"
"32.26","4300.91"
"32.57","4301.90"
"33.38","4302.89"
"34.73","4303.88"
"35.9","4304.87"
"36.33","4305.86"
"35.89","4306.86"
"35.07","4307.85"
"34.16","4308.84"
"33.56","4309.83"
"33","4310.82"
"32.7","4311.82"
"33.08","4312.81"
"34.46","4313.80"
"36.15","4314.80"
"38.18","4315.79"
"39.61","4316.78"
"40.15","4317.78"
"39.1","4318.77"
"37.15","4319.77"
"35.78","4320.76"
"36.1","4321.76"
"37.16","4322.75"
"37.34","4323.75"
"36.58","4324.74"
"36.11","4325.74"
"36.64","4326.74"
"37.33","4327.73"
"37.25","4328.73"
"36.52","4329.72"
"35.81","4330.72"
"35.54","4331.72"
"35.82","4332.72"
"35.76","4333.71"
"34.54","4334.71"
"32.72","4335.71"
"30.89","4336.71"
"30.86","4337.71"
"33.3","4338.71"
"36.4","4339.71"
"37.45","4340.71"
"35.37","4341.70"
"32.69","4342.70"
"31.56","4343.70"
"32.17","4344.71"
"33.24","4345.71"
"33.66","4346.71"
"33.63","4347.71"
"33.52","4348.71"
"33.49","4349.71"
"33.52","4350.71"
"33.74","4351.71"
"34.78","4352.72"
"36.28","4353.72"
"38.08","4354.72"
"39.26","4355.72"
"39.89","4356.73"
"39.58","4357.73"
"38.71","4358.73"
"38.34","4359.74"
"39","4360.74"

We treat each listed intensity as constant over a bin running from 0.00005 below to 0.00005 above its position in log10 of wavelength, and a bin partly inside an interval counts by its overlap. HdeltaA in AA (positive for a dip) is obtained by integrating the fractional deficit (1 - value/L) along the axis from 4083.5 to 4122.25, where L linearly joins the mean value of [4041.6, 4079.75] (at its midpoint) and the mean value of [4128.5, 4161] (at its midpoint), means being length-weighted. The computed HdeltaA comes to 4.5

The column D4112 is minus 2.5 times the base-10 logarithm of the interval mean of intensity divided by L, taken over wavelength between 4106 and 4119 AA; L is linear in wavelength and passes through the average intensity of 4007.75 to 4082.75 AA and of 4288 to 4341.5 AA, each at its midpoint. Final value 0.11 mag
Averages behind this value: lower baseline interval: 38.7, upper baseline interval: 35.8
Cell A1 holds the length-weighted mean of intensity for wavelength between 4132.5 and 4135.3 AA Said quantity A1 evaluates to 35.3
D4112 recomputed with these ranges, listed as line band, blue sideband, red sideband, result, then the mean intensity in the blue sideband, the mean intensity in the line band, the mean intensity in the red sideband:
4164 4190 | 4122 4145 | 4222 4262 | 0.052 mag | 38.7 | 37.3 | 39.7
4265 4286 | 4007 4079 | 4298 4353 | -0.116 mag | 38.7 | 39.6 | 34.9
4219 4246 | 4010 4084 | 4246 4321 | -0.040 mag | 38.6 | 39.6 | 38.1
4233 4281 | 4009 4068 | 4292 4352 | -0.111 mag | 38.9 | 40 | 35.2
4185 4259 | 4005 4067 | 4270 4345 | -0.067 mag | 39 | 39.6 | 36.5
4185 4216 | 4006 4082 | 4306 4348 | -0.074 mag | 38.7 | 39.4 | 35.3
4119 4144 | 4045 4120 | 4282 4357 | -0.065 mag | 36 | 38.2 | 35.8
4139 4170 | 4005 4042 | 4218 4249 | 0.030 mag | 39.2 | 38.4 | 39.7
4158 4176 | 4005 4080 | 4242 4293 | 0.064 mag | 38.7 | 37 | 39.7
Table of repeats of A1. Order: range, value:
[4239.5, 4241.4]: 40.9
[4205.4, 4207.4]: 40.7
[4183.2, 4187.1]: 38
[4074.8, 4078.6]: 35.1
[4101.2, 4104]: 29.3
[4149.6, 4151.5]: 38.9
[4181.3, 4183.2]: 38.9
